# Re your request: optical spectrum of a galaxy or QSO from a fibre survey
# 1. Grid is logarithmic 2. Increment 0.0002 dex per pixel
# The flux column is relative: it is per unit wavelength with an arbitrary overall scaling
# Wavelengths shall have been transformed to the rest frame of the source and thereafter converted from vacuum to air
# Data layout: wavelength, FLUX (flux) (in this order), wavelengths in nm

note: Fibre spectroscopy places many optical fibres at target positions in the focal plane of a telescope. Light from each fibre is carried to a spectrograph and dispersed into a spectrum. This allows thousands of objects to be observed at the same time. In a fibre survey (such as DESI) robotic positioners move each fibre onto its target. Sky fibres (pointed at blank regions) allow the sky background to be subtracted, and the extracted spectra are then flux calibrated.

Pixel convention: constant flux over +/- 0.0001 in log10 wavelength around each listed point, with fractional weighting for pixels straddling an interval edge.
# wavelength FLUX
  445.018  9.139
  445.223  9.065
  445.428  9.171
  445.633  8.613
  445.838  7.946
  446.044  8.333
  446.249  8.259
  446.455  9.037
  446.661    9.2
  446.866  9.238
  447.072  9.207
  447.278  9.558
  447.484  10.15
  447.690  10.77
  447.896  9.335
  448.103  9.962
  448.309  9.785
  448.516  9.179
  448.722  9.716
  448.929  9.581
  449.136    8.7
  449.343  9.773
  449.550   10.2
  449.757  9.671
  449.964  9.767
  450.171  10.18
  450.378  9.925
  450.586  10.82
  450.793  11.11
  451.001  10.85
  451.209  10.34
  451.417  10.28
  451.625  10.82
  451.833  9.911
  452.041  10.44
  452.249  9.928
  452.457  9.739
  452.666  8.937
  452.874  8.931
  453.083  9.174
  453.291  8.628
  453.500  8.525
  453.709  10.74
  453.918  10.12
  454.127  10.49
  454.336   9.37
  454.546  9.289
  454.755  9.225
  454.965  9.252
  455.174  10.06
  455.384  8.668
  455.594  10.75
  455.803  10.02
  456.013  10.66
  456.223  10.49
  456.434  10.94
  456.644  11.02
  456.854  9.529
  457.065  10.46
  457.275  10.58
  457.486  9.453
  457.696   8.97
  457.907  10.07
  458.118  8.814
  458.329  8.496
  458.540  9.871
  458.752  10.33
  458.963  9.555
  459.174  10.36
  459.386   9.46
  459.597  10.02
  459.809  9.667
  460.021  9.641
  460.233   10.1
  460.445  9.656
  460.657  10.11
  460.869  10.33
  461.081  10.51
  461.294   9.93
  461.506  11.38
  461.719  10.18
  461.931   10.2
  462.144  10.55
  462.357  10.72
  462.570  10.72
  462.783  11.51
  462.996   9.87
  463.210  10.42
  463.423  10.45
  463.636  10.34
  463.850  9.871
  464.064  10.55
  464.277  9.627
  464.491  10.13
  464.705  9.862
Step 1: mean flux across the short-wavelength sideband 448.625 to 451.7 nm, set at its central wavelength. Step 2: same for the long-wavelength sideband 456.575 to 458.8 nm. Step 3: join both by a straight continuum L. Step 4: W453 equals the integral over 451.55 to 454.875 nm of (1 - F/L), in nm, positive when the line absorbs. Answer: 0.11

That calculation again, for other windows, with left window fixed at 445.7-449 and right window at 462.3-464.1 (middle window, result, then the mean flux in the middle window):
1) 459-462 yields 0.055 nm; 10.1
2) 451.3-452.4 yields -0.069 nm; 10.3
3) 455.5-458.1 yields -0.048 nm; 10.2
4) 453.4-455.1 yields 0.033 nm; 9.64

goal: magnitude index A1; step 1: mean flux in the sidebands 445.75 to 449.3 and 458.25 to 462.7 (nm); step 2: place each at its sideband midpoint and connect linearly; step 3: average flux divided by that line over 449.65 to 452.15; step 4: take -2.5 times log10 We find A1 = -0.091 mag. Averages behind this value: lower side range 9.3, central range 10.3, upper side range 10.1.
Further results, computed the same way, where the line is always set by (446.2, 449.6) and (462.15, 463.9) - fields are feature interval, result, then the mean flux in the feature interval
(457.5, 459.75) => 0.069 mag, 9.59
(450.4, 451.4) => -0.101 mag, 10.7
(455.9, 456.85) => -0.059 mag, 10.6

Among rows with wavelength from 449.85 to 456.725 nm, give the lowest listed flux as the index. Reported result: 8.525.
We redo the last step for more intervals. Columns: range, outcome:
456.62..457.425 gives 9.529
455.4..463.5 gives 8.496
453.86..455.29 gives 9.225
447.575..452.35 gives 8.7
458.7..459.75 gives 9.46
